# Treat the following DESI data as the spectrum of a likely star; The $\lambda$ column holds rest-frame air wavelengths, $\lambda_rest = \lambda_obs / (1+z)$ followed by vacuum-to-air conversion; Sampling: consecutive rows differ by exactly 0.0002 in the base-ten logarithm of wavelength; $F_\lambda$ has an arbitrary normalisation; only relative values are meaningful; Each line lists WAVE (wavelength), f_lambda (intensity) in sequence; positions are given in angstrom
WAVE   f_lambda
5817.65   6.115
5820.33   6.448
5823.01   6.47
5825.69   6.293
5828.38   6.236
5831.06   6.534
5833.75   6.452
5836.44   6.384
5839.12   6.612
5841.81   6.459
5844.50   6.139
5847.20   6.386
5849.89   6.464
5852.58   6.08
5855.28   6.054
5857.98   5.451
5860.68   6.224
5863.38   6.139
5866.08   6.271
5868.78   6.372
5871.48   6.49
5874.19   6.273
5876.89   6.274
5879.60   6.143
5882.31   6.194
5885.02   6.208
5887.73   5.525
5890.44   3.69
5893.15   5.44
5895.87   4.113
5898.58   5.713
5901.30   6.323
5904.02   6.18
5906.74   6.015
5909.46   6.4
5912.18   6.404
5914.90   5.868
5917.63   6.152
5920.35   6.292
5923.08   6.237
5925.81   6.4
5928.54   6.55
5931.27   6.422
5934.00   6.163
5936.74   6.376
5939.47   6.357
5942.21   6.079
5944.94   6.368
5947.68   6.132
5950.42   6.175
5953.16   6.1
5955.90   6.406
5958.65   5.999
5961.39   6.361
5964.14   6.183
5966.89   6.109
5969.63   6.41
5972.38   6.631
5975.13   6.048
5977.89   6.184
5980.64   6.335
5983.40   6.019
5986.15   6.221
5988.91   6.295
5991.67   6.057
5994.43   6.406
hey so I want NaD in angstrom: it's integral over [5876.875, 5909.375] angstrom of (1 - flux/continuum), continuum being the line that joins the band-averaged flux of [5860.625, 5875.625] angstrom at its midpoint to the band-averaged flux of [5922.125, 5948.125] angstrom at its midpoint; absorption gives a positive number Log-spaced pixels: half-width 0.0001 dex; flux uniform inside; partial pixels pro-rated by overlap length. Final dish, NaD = 3.4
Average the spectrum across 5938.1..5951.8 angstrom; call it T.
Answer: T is 6.23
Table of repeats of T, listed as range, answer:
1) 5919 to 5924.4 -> 6.26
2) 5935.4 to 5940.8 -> 6.37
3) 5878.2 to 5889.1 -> 6.01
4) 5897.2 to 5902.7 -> 6.01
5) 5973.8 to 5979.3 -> 6.11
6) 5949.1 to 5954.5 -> 6.14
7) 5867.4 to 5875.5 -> 6.38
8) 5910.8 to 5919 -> 6.15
